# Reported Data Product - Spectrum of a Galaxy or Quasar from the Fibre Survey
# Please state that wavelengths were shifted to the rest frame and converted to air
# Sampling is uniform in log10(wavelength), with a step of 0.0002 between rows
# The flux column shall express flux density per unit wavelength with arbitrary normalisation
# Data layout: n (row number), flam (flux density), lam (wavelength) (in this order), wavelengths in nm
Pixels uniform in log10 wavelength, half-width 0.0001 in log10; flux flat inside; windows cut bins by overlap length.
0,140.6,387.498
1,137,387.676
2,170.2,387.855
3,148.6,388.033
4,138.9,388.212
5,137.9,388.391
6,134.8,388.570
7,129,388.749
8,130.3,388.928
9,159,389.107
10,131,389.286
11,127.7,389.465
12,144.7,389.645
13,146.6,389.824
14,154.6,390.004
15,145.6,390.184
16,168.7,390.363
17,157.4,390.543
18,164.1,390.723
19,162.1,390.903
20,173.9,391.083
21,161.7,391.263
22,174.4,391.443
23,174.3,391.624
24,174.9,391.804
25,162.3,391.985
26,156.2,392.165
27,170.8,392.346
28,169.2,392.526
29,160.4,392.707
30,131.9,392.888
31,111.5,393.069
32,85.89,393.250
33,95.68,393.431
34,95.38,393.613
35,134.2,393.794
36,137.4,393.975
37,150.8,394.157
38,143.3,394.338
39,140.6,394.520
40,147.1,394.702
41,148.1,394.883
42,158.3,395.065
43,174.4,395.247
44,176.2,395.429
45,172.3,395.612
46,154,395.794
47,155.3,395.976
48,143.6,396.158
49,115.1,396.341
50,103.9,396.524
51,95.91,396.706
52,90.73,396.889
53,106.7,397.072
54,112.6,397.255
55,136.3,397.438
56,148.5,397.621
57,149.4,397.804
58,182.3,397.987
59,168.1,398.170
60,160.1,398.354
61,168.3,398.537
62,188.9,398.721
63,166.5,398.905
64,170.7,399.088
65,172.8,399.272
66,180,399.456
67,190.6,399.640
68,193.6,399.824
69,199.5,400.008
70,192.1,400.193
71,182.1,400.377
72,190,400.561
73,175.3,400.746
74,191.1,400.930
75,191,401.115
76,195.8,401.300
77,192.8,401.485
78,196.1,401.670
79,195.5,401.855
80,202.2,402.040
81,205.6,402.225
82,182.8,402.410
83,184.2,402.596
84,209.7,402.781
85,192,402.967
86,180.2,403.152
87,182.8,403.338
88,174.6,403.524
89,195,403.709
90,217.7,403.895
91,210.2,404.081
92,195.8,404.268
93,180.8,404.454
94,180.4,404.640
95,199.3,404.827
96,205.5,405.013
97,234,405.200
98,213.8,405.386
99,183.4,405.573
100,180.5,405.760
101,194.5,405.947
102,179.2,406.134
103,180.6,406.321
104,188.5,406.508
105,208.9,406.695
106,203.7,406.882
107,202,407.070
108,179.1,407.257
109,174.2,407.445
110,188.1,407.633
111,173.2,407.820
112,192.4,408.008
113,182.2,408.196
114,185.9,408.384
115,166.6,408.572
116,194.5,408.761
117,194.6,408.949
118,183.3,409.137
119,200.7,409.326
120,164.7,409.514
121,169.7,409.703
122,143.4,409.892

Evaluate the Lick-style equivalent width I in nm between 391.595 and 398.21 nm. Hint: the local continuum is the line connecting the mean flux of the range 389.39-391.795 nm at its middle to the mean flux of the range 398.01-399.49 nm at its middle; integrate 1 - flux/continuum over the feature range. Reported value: 0.99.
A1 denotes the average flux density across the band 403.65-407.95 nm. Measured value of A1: 194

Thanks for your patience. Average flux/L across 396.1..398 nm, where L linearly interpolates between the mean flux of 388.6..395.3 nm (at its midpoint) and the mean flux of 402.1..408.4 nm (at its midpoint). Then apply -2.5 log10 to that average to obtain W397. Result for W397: 0.31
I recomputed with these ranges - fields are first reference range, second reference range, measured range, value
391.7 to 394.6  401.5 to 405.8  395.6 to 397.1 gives 0.30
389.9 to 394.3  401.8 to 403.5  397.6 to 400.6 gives 0.01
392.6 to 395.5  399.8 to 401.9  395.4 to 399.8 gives 0.39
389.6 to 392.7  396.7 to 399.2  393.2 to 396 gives 0.23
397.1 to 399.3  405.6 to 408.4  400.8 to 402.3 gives -0.23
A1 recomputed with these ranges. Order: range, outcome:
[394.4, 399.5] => 149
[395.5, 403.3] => 169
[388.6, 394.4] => 146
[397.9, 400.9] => 180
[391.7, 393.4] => 145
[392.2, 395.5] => 141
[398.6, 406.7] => 191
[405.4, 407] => 191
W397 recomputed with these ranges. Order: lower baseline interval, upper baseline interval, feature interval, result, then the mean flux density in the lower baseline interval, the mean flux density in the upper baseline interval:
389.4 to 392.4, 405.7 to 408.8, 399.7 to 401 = -0.082 mag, 160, 187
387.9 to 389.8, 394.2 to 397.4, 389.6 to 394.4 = -0.075 mag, 139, 138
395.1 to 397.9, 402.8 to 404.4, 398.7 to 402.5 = -0.115 mag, 136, 194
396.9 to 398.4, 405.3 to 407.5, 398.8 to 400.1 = -0.194 mag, 142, 191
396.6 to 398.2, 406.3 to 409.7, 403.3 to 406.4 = -0.150 mag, 131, 187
